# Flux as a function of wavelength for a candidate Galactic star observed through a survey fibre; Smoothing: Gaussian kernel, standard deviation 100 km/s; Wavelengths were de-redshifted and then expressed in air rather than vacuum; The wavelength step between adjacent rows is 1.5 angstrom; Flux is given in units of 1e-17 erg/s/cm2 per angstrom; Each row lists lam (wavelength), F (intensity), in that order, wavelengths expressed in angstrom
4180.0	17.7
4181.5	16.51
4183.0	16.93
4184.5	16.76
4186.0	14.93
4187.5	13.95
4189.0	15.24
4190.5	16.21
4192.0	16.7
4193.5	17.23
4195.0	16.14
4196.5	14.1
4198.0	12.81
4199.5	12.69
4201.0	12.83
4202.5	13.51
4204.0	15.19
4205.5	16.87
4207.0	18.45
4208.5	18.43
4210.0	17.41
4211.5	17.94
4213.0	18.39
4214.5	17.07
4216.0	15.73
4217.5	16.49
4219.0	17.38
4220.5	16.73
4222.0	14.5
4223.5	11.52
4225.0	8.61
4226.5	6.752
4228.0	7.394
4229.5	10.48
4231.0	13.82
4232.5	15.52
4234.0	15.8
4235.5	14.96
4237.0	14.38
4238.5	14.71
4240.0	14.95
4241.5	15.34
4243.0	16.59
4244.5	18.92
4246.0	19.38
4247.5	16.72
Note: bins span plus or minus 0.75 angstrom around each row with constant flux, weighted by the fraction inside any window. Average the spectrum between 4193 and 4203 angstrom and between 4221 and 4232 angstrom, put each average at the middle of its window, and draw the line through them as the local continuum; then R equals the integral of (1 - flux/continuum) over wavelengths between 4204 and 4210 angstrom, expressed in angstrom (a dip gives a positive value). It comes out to -2.1 angstrom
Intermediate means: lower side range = 14.1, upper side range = 10.7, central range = 17.5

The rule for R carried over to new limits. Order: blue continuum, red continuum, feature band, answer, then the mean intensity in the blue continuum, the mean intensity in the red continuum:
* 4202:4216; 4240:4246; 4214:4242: 5.4 angstrom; 17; 17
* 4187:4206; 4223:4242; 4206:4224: -4.0 angstrom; 14.9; 12.6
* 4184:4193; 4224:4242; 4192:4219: -2.9 angstrom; 15.6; 12.7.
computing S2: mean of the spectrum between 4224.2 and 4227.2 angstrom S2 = 7.76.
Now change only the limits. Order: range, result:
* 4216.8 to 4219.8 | 16.9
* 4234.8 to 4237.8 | 14.7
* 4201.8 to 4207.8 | 16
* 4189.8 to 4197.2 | 16.1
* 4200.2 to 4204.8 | 13.9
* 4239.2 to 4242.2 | 15.1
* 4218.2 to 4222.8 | 16.2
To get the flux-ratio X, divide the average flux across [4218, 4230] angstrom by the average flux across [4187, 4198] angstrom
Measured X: 0.8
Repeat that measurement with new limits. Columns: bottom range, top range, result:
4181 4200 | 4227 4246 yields 0.94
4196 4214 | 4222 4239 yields 0.78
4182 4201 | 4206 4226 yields 1.05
